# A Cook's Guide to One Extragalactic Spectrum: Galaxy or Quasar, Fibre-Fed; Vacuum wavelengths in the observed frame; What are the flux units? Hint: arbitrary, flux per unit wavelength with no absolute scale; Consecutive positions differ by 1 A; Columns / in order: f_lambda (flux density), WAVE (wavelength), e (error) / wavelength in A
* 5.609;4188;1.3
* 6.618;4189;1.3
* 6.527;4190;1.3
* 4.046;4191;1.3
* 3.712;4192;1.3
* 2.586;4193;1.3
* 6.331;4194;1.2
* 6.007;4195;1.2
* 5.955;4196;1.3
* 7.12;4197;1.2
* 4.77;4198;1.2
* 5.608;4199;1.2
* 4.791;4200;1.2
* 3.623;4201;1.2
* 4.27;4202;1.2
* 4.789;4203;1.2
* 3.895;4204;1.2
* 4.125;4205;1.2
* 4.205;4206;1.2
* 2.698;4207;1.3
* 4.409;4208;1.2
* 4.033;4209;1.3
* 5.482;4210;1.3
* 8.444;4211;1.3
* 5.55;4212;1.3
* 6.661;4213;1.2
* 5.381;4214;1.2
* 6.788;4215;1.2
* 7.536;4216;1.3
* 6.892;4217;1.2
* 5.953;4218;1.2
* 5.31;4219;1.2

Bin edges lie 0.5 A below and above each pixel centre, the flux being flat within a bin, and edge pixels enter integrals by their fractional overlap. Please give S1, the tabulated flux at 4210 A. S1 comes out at 5.482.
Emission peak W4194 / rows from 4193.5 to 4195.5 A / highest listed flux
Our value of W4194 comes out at 6.331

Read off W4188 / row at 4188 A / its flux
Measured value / 5.609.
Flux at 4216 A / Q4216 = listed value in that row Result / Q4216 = 7.536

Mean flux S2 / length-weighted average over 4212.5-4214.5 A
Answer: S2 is 6.02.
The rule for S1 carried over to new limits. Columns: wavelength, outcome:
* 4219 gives 5.31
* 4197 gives 7.12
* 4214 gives 5.381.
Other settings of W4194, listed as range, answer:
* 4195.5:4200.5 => 7.12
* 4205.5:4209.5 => 4.409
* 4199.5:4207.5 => 4.791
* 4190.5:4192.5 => 4.046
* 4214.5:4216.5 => 7.536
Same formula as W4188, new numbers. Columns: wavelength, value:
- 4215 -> 6.788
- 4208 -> 4.409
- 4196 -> 5.955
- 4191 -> 4.046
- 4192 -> 3.712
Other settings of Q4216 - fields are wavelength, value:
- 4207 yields 2.698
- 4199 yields 5.608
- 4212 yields 5.55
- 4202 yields 4.27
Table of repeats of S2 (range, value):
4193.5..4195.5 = 6.17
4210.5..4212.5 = 7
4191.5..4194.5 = 4.21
